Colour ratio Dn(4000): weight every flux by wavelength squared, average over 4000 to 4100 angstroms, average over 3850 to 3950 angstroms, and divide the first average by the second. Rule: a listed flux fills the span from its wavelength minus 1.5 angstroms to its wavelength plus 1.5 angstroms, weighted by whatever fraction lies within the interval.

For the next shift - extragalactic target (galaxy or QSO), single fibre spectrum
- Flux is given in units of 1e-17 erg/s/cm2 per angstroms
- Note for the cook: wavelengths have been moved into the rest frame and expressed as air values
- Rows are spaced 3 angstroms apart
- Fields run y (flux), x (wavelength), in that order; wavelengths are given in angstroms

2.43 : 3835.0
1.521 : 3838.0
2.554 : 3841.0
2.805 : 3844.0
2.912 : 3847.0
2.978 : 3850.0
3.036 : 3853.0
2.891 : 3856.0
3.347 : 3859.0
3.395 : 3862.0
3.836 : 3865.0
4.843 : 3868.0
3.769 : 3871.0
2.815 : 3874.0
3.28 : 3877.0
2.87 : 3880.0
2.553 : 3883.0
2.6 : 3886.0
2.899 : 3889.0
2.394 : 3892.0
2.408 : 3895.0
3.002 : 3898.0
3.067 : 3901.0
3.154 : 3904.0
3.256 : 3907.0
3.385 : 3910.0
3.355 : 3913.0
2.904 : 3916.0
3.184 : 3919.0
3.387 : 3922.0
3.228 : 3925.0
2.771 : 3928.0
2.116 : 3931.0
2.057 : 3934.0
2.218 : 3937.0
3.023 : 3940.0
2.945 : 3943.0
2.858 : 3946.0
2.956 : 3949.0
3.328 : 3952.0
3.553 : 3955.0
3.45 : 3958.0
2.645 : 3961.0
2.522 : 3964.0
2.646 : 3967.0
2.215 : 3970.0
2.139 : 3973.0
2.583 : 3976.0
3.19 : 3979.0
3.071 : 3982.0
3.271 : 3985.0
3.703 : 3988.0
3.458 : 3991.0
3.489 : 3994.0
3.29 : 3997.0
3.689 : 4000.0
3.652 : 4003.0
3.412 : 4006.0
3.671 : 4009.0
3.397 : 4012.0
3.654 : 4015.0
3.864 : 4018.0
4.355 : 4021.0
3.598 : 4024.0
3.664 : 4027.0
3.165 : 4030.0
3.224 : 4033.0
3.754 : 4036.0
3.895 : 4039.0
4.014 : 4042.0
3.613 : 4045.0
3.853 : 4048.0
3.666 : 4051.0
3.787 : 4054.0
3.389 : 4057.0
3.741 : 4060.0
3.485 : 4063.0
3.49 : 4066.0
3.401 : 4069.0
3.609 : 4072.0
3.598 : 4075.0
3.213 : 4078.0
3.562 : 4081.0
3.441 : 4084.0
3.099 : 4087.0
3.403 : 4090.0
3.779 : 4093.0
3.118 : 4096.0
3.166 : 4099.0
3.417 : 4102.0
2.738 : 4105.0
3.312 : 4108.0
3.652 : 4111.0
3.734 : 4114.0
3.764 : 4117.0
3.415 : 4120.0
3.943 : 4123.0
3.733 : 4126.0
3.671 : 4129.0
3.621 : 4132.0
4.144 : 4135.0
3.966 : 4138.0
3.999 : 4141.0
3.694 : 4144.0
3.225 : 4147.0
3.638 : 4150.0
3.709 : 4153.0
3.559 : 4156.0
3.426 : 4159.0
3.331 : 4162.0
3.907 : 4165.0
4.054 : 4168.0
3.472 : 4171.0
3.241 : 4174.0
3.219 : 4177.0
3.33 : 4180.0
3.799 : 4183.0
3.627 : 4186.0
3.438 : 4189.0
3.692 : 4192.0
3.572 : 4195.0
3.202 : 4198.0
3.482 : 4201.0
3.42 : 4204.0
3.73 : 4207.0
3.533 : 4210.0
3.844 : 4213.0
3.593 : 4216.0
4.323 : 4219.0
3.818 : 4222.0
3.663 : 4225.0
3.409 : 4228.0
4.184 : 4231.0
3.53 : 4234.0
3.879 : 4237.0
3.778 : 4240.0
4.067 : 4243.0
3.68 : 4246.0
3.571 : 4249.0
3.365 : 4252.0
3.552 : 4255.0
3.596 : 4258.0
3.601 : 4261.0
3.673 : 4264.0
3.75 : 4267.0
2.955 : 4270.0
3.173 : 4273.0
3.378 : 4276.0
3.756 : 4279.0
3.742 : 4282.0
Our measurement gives 1.27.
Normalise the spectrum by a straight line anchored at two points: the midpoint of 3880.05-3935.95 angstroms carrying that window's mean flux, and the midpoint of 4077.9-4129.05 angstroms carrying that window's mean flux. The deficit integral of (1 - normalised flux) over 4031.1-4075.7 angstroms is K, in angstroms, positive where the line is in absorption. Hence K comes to -4.4 angstroms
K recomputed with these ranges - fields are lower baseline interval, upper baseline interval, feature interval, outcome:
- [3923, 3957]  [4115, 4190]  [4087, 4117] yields 0.6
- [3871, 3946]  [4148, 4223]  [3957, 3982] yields 3.0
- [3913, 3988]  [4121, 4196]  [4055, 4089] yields -1.5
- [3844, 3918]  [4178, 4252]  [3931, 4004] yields 6.4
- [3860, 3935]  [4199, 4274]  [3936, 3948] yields 1.4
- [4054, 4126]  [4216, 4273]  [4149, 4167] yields -0.2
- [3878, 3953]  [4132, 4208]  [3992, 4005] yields -1.7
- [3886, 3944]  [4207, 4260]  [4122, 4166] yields -2.7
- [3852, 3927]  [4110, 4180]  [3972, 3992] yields 1.6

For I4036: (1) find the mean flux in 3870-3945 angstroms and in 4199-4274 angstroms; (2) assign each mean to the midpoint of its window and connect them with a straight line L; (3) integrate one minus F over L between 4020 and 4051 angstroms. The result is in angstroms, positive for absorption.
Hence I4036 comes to -4.96 angstroms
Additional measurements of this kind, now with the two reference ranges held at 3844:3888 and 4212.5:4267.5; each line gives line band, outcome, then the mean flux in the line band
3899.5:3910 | 0.2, 3.19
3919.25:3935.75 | 2.8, 2.74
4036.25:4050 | -1.5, 3.83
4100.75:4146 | -1.1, 3.65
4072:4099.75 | 0.9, 3.39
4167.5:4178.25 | 0.5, 3.45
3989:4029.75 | -2.5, 3.62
